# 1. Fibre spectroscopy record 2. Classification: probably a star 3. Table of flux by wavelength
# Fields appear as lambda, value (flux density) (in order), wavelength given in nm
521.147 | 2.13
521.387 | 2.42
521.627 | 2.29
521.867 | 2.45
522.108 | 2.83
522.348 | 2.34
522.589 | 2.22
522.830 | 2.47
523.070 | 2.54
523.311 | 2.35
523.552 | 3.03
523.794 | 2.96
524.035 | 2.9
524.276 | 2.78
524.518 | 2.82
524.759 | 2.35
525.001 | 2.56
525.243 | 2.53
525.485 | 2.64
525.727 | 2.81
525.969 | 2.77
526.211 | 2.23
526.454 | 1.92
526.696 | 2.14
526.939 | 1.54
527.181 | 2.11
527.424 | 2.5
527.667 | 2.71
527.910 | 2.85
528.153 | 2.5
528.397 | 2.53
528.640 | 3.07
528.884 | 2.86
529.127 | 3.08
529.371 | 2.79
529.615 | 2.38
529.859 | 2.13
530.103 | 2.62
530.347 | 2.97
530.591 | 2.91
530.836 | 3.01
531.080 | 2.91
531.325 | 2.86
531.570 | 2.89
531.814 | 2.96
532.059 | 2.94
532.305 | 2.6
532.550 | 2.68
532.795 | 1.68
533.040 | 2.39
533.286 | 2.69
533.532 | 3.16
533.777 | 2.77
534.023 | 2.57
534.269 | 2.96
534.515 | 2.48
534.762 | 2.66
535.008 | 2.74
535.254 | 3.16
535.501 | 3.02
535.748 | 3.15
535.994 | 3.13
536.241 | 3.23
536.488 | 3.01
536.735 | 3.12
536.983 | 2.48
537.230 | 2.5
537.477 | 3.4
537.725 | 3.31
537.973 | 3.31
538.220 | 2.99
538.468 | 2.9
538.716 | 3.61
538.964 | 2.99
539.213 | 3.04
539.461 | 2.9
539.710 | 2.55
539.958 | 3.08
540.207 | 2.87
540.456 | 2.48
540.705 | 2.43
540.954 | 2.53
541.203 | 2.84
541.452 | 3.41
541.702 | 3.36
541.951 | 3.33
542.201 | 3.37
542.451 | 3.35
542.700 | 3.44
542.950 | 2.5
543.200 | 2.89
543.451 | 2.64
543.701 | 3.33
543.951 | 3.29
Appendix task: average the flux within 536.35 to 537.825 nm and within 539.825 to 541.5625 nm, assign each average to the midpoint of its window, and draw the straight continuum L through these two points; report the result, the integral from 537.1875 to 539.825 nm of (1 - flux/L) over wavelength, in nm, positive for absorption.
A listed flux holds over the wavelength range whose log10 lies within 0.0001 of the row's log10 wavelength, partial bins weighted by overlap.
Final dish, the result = -0.15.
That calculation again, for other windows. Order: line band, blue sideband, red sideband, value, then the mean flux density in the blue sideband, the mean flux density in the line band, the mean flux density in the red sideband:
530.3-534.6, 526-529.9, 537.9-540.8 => -0.154 nm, 2.47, 2.74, 2.93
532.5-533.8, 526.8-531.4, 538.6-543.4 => 0.106 nm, 2.65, 2.54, 2.99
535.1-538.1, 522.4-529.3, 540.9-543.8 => -0.161 nm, 2.56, 3.07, 3.09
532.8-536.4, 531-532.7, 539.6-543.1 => 0.040 nm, 2.81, 2.83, 2.97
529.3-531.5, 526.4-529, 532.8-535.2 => -0.164 nm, 2.44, 2.73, 2.68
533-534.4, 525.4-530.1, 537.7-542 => -0.019 nm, 2.51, 2.78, 2.98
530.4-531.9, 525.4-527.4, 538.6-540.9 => -0.265 nm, 2.27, 2.93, 2.87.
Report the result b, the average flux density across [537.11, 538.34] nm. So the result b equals 3.11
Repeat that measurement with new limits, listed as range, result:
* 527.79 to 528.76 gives 2.74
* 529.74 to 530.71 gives 2.66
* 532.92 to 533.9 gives 2.75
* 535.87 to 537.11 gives 2.99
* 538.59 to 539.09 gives 3.29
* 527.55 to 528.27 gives 2.69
